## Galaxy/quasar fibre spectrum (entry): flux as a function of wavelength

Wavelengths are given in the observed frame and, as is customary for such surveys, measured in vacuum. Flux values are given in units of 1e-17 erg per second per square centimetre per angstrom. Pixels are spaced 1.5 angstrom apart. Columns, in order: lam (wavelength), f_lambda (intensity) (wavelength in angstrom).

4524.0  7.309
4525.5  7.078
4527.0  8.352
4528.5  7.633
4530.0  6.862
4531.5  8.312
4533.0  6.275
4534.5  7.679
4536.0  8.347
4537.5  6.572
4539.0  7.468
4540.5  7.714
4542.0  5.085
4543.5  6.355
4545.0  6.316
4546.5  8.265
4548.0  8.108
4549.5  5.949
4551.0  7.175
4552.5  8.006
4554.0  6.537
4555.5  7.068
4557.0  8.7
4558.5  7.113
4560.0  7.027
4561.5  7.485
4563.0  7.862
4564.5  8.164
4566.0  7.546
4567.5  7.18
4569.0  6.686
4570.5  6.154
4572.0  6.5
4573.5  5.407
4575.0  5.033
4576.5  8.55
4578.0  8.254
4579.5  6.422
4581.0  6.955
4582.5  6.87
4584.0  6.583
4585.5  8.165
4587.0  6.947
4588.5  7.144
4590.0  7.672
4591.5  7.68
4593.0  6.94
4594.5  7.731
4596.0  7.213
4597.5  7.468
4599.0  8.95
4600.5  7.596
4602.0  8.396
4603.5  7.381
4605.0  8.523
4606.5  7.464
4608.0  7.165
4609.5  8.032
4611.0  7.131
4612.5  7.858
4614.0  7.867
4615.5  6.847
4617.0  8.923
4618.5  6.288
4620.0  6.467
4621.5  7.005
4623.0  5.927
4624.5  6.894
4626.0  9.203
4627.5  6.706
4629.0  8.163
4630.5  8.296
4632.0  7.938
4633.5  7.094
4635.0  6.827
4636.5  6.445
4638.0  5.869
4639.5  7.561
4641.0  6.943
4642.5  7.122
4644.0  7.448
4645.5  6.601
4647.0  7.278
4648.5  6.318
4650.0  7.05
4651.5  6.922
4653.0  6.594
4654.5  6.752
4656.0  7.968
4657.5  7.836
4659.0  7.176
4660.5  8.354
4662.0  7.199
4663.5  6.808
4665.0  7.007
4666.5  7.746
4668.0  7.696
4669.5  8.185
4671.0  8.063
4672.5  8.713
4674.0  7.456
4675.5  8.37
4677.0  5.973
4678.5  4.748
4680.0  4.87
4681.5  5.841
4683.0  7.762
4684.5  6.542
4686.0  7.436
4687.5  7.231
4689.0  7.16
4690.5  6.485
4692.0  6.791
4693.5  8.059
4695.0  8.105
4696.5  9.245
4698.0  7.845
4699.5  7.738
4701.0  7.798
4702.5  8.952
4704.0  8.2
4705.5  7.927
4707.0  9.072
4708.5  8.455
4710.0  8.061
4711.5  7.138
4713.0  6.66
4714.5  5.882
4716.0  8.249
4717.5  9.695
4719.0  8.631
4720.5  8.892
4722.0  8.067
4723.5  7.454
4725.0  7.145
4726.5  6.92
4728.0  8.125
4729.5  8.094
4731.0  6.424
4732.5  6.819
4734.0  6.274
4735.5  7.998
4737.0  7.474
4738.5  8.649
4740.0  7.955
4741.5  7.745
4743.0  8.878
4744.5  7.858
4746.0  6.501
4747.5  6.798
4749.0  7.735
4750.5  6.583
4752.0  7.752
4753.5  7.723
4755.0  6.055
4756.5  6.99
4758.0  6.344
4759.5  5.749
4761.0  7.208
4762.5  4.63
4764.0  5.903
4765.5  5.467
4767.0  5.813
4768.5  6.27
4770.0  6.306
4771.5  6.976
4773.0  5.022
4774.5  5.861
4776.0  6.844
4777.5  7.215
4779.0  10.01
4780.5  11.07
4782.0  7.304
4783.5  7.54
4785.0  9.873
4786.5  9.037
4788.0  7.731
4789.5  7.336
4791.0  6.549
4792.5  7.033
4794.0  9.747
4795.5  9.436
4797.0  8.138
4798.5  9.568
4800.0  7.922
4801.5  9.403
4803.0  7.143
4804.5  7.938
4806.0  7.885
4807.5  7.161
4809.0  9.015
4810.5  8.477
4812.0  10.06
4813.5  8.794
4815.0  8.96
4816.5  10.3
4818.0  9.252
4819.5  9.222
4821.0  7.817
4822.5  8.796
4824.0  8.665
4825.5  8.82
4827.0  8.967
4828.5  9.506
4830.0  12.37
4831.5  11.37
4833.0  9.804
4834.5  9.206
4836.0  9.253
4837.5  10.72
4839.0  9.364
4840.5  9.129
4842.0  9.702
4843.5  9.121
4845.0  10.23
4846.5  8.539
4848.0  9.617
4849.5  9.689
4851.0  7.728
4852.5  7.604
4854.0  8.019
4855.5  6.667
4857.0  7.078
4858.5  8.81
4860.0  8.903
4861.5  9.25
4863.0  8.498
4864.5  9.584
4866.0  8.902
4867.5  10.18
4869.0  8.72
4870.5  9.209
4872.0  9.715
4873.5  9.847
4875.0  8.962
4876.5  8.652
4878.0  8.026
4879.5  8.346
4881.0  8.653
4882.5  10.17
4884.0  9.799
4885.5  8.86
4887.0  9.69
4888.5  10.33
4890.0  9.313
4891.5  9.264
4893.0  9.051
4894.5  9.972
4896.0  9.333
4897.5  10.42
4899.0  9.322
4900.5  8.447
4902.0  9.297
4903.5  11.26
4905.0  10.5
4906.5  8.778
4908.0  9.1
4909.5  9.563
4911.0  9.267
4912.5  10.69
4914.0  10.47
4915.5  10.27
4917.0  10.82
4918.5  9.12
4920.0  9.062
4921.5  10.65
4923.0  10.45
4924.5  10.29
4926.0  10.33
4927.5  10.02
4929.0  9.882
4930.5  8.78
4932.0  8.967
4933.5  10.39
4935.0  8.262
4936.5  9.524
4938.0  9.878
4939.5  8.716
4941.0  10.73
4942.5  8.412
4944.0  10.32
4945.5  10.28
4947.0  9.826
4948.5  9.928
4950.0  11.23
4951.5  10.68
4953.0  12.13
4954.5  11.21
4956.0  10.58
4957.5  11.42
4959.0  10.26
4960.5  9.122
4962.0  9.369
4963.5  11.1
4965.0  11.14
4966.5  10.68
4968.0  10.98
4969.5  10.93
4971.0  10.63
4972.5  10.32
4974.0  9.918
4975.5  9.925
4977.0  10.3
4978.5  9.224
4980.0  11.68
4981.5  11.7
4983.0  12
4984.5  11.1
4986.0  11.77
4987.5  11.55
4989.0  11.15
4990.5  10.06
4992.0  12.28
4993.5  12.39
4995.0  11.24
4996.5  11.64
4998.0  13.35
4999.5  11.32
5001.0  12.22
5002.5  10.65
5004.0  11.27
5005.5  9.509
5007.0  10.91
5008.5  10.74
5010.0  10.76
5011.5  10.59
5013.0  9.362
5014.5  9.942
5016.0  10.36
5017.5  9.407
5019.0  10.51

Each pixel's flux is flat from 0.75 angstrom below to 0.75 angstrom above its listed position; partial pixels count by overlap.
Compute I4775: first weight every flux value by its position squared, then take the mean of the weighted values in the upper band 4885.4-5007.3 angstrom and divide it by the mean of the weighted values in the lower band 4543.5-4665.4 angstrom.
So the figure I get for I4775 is 1.6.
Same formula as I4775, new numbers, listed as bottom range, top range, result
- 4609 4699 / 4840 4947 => 1.43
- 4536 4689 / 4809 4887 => 1.40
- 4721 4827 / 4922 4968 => 1.41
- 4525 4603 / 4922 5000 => 1.72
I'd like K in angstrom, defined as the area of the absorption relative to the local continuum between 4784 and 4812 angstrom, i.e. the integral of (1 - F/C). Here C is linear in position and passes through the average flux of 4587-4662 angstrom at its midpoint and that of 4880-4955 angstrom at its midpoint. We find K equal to 1.5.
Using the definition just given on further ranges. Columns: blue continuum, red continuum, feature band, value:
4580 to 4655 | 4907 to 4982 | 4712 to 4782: 9.9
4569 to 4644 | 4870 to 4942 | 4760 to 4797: 5.4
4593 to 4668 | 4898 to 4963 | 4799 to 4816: 0.8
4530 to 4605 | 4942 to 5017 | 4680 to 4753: 7.8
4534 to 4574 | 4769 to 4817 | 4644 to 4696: 3.2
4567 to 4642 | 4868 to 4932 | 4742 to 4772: 6.3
